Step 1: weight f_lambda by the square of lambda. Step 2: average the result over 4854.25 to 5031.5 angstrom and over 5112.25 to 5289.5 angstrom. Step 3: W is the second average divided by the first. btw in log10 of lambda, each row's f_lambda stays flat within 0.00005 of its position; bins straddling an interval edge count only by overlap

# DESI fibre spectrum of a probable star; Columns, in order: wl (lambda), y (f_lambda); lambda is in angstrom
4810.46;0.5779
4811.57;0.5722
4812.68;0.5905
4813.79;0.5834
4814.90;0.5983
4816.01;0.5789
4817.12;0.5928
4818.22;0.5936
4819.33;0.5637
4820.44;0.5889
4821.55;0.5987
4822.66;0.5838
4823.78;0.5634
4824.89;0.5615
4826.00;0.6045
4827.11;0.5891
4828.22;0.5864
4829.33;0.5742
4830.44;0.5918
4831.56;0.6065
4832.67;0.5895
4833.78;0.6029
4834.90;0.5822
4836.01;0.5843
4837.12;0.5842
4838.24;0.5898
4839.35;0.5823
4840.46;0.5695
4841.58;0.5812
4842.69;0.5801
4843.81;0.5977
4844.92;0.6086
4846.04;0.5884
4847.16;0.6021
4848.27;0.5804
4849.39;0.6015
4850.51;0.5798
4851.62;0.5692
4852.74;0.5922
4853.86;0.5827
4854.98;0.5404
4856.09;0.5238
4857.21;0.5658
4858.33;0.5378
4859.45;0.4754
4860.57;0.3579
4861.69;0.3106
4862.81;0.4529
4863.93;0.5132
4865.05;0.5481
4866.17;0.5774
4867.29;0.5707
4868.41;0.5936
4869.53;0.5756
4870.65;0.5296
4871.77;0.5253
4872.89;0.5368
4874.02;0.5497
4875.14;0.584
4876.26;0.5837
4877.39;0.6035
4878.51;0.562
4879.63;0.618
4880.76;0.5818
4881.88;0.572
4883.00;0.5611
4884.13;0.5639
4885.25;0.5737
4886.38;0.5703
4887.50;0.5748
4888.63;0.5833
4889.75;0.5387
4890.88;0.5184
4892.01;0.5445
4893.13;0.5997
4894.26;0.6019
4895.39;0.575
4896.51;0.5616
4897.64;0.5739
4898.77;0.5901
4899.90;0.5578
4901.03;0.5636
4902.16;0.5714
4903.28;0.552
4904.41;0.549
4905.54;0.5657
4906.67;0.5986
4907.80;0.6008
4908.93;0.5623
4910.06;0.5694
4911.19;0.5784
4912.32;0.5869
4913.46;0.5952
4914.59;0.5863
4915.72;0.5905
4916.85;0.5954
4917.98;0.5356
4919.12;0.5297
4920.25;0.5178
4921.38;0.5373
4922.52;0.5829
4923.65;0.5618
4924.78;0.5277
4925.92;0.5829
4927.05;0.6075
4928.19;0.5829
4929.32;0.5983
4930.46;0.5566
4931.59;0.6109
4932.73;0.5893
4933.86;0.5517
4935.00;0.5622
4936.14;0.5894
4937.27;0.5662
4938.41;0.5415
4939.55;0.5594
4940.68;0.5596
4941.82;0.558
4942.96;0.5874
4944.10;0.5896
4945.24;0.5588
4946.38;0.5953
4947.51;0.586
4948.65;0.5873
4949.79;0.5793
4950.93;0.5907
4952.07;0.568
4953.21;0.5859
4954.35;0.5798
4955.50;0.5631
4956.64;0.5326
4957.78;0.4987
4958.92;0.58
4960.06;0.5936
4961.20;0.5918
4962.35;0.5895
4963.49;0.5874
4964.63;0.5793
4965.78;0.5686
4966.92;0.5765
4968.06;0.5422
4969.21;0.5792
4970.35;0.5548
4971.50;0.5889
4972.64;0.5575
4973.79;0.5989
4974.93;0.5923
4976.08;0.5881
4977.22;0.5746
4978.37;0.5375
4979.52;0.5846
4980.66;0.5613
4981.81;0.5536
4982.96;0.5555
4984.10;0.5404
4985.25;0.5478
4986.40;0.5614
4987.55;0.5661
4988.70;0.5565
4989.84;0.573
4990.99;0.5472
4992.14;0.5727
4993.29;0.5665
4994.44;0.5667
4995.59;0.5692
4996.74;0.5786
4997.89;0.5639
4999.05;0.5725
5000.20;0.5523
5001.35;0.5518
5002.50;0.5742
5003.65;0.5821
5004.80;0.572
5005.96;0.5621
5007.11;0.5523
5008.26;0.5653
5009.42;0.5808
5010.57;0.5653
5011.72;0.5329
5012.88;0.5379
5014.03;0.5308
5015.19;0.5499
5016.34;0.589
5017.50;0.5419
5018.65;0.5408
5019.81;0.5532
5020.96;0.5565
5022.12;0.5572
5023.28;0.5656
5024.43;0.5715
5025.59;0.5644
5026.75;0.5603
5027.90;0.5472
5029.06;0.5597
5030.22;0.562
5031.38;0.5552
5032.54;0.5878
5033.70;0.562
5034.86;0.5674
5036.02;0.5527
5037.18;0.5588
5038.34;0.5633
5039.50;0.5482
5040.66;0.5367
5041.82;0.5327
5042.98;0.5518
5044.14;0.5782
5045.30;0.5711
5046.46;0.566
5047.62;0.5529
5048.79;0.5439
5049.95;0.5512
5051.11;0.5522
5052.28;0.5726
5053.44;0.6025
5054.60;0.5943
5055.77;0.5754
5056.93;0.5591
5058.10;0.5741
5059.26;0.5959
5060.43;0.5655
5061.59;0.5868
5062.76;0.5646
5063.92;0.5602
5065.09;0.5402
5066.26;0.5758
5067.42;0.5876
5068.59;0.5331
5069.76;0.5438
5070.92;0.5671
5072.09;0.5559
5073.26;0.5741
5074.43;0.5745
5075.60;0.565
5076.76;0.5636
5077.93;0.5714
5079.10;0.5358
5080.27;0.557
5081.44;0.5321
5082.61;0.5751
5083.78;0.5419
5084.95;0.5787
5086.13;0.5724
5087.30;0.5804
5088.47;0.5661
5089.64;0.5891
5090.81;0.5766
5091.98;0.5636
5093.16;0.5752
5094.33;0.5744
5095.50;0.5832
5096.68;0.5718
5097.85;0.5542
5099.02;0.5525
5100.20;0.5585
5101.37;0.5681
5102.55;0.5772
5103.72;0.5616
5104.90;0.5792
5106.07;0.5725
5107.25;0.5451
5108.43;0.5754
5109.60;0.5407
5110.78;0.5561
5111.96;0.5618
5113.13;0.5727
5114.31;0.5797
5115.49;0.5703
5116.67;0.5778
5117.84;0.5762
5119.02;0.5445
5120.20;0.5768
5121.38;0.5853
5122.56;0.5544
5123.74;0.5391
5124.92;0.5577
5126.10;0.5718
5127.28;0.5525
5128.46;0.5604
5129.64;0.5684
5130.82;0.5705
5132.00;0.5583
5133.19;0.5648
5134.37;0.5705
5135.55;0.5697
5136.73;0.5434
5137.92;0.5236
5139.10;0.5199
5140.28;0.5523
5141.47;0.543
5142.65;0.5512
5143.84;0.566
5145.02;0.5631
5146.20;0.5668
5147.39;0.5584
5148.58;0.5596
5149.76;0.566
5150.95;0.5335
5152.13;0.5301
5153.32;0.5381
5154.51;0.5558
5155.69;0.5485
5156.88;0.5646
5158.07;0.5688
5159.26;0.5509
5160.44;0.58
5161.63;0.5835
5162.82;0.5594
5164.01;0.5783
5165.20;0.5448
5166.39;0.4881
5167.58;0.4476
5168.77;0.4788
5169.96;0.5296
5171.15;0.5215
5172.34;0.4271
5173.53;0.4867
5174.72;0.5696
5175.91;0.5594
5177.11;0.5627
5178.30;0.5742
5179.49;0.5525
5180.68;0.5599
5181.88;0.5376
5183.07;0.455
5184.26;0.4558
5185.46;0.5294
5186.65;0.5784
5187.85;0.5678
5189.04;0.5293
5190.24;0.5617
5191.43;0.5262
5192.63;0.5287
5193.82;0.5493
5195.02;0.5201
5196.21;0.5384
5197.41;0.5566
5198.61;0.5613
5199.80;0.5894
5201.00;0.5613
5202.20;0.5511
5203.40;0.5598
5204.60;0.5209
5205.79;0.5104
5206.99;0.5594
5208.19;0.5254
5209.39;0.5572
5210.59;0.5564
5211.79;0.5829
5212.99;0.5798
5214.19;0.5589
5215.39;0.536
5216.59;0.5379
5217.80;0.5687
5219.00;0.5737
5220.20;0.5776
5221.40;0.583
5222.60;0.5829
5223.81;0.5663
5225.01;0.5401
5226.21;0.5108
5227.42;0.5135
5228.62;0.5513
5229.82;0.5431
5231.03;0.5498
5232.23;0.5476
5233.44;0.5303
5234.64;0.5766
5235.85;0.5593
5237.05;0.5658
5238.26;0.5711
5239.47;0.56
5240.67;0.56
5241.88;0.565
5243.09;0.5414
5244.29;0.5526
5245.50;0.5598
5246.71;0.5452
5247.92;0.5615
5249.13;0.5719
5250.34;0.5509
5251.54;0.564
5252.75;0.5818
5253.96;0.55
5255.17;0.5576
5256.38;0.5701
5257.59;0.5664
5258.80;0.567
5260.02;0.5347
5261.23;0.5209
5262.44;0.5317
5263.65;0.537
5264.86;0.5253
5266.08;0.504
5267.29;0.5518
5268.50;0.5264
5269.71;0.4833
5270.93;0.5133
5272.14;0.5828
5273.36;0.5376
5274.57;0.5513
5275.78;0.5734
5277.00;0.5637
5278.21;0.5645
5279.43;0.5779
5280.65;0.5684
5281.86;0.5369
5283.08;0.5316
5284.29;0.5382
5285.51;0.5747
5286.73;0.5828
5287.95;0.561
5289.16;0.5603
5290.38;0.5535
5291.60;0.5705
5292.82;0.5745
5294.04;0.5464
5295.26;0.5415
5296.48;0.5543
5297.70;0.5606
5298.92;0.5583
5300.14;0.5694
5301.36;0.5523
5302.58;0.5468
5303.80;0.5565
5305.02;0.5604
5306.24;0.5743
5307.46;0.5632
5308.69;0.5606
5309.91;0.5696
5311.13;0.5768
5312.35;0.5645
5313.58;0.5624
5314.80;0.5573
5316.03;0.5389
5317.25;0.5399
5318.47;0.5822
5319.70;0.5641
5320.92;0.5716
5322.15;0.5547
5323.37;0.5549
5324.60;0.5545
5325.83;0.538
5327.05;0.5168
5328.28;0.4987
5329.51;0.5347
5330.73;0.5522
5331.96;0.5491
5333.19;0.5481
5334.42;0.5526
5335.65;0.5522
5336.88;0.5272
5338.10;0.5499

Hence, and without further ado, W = 1.1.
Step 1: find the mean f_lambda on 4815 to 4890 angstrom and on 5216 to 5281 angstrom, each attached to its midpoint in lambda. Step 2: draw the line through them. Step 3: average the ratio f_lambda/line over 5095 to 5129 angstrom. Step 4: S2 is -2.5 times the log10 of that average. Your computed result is -0.02 mag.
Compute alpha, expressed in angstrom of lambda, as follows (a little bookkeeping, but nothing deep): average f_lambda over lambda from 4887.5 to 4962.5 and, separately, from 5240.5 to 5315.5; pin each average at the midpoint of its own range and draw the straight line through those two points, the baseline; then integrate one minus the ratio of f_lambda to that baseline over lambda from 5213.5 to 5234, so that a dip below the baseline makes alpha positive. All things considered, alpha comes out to 0.20 angstrom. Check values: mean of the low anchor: 0.571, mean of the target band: 0.551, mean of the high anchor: 0.554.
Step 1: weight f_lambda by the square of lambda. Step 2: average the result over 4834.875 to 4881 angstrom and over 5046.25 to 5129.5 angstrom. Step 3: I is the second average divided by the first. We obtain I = 1.1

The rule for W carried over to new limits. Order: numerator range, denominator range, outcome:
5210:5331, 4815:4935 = 1.14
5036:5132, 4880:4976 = 1.05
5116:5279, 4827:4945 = 1.10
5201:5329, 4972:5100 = 1.07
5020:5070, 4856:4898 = 1.10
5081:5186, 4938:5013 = 1.04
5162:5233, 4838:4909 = 1.10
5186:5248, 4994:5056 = 1.06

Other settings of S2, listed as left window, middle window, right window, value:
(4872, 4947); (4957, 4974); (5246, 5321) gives -0.01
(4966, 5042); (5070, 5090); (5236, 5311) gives -0.01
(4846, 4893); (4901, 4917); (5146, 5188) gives -0.06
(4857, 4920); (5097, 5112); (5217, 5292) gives -0.01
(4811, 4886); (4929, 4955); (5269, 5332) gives -0.02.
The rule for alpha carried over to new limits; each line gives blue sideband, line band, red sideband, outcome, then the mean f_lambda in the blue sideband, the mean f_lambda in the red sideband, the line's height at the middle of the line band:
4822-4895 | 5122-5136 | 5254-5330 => -0.1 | 0.564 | 0.552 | 0.556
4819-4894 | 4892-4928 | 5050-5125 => -0.4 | 0.564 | 0.567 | 0.565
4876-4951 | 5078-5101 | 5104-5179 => -0.4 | 0.572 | 0.552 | 0.556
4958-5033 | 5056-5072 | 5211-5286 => -0.1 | 0.565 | 0.553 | 0.562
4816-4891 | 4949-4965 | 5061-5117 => -0.2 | 0.565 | 0.565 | 0.565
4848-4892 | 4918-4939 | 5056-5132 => -0.5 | 0.548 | 0.566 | 0.553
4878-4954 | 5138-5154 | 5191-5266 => 0.2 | 0.572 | 0.552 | 0.557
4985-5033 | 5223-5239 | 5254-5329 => 0.2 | 0.561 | 0.552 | 0.554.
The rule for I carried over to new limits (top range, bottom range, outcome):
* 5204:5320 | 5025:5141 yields 1.05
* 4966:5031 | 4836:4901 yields 1.06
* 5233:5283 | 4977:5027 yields 1.09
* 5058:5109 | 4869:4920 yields 1.07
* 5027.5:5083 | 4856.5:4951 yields 1.06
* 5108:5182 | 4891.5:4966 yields 1.05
